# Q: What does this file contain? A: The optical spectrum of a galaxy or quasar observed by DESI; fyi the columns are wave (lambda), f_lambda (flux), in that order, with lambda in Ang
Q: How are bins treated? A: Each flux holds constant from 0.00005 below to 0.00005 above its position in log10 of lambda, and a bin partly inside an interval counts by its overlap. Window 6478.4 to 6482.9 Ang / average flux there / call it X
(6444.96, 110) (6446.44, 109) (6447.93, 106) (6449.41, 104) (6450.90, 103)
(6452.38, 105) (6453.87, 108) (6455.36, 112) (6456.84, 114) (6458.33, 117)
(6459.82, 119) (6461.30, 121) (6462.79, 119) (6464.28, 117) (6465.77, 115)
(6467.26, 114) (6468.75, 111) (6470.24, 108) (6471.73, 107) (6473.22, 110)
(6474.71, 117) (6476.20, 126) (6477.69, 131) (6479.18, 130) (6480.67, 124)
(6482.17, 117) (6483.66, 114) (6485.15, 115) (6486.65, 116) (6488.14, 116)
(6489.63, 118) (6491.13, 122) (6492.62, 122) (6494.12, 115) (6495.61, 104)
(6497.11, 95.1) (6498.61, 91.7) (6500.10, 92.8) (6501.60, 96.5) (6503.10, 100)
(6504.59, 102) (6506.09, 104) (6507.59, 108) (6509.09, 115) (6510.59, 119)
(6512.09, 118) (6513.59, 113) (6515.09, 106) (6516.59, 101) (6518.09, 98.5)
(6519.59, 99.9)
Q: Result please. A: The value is 124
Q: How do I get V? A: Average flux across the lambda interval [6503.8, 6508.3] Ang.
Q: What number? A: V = 105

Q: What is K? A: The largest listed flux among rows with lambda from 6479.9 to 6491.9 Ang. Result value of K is 124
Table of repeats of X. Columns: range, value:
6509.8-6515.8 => 114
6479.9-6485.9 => 117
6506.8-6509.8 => 111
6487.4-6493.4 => 119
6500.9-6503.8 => 98.2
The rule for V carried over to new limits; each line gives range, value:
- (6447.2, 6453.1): 105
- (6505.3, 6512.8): 113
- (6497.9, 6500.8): 92.5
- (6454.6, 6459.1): 114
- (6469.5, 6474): 108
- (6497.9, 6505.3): 96.7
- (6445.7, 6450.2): 106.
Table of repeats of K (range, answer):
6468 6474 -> 111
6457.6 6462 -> 121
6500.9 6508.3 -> 108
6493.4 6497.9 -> 115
